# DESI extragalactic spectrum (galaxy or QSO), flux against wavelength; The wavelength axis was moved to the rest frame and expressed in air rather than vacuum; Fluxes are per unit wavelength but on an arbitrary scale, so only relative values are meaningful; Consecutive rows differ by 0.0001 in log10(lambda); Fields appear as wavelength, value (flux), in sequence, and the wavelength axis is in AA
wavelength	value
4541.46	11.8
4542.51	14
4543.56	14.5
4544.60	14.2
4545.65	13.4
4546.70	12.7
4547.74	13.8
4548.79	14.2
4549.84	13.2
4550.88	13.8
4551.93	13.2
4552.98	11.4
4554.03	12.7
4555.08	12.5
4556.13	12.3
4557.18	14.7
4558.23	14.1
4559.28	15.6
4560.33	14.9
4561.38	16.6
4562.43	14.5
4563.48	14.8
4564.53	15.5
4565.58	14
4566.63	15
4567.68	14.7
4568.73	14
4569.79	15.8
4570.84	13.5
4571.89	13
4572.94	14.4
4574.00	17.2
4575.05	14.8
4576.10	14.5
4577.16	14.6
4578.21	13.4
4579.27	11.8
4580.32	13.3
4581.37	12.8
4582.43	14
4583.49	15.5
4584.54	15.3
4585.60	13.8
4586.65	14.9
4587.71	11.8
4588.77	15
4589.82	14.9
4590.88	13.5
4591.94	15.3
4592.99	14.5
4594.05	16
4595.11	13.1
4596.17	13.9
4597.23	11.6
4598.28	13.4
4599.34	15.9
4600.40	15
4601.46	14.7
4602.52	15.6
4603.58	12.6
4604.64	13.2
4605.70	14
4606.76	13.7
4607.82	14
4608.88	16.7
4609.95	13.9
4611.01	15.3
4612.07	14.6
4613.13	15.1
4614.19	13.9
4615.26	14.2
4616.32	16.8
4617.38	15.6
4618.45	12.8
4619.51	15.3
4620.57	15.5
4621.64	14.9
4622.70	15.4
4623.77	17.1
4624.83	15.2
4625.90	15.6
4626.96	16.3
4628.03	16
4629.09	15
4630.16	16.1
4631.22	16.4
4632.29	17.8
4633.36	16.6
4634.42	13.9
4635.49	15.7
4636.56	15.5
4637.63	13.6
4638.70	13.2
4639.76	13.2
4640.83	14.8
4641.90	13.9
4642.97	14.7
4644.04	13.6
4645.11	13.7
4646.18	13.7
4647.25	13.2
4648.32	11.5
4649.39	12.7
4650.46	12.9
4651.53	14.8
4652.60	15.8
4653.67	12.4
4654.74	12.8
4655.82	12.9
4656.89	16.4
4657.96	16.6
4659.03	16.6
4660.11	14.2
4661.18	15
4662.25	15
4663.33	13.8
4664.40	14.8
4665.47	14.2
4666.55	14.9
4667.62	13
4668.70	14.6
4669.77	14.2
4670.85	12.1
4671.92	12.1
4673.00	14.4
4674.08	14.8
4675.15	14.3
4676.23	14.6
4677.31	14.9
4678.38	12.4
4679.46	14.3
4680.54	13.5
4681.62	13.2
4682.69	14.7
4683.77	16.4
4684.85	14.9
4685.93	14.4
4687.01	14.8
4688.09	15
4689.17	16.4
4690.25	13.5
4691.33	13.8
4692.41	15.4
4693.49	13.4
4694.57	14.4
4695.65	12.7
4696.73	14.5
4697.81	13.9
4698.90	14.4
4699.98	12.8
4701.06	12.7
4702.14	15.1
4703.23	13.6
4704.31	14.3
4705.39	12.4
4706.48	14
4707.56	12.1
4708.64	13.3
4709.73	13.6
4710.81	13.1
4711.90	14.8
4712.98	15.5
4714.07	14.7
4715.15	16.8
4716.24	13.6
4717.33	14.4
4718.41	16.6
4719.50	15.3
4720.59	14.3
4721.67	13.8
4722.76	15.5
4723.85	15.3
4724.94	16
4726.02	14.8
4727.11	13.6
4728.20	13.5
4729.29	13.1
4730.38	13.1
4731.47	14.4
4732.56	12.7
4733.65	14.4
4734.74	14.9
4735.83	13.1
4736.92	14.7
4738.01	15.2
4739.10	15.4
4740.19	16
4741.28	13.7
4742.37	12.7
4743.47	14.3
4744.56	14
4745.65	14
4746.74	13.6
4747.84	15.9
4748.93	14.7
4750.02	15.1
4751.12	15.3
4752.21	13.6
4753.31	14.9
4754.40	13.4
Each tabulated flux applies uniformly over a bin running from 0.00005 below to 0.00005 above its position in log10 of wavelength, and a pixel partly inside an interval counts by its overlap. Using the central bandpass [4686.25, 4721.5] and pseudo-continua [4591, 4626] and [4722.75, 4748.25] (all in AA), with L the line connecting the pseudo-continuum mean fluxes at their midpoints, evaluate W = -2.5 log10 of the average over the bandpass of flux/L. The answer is 0.01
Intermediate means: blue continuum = 14.7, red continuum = 14.3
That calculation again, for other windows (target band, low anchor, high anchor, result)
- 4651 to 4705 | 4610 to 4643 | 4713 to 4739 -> 0.043 mag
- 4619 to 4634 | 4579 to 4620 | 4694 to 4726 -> -0.118 mag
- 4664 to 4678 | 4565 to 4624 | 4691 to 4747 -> 0.018 mag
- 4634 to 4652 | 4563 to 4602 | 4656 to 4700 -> 0.043 mag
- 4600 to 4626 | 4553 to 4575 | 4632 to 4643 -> -0.013 mag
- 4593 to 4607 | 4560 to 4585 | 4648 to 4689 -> 0.026 mag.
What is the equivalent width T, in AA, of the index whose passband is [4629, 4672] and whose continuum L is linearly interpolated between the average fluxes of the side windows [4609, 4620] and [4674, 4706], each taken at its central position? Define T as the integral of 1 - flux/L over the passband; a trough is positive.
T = 0.5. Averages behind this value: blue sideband 14.8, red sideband 14.2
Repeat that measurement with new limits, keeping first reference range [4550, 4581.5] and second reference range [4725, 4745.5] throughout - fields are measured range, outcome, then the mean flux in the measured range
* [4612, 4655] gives -1.71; 14.7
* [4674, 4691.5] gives -0.42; 14.5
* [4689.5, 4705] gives 0.24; 13.9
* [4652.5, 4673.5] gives -0.19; 14.3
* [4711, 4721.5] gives -0.64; 15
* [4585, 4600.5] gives -0.03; 14.2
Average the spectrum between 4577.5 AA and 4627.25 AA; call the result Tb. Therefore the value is 14.5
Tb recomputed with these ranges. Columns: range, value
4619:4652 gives 14.8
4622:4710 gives 14.3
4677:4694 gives 14.4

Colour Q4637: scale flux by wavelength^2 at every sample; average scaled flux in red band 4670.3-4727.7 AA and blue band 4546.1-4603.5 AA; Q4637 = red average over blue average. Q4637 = 1.06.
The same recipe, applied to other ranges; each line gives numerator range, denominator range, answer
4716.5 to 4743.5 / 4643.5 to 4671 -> 1.06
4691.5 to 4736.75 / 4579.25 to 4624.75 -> 1.03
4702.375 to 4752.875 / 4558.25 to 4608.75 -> 1.06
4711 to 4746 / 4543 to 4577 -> 1.10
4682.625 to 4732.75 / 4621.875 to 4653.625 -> 1.00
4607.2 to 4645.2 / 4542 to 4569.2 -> 1.11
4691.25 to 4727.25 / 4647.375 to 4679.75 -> 1.03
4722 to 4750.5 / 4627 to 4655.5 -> 1.04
